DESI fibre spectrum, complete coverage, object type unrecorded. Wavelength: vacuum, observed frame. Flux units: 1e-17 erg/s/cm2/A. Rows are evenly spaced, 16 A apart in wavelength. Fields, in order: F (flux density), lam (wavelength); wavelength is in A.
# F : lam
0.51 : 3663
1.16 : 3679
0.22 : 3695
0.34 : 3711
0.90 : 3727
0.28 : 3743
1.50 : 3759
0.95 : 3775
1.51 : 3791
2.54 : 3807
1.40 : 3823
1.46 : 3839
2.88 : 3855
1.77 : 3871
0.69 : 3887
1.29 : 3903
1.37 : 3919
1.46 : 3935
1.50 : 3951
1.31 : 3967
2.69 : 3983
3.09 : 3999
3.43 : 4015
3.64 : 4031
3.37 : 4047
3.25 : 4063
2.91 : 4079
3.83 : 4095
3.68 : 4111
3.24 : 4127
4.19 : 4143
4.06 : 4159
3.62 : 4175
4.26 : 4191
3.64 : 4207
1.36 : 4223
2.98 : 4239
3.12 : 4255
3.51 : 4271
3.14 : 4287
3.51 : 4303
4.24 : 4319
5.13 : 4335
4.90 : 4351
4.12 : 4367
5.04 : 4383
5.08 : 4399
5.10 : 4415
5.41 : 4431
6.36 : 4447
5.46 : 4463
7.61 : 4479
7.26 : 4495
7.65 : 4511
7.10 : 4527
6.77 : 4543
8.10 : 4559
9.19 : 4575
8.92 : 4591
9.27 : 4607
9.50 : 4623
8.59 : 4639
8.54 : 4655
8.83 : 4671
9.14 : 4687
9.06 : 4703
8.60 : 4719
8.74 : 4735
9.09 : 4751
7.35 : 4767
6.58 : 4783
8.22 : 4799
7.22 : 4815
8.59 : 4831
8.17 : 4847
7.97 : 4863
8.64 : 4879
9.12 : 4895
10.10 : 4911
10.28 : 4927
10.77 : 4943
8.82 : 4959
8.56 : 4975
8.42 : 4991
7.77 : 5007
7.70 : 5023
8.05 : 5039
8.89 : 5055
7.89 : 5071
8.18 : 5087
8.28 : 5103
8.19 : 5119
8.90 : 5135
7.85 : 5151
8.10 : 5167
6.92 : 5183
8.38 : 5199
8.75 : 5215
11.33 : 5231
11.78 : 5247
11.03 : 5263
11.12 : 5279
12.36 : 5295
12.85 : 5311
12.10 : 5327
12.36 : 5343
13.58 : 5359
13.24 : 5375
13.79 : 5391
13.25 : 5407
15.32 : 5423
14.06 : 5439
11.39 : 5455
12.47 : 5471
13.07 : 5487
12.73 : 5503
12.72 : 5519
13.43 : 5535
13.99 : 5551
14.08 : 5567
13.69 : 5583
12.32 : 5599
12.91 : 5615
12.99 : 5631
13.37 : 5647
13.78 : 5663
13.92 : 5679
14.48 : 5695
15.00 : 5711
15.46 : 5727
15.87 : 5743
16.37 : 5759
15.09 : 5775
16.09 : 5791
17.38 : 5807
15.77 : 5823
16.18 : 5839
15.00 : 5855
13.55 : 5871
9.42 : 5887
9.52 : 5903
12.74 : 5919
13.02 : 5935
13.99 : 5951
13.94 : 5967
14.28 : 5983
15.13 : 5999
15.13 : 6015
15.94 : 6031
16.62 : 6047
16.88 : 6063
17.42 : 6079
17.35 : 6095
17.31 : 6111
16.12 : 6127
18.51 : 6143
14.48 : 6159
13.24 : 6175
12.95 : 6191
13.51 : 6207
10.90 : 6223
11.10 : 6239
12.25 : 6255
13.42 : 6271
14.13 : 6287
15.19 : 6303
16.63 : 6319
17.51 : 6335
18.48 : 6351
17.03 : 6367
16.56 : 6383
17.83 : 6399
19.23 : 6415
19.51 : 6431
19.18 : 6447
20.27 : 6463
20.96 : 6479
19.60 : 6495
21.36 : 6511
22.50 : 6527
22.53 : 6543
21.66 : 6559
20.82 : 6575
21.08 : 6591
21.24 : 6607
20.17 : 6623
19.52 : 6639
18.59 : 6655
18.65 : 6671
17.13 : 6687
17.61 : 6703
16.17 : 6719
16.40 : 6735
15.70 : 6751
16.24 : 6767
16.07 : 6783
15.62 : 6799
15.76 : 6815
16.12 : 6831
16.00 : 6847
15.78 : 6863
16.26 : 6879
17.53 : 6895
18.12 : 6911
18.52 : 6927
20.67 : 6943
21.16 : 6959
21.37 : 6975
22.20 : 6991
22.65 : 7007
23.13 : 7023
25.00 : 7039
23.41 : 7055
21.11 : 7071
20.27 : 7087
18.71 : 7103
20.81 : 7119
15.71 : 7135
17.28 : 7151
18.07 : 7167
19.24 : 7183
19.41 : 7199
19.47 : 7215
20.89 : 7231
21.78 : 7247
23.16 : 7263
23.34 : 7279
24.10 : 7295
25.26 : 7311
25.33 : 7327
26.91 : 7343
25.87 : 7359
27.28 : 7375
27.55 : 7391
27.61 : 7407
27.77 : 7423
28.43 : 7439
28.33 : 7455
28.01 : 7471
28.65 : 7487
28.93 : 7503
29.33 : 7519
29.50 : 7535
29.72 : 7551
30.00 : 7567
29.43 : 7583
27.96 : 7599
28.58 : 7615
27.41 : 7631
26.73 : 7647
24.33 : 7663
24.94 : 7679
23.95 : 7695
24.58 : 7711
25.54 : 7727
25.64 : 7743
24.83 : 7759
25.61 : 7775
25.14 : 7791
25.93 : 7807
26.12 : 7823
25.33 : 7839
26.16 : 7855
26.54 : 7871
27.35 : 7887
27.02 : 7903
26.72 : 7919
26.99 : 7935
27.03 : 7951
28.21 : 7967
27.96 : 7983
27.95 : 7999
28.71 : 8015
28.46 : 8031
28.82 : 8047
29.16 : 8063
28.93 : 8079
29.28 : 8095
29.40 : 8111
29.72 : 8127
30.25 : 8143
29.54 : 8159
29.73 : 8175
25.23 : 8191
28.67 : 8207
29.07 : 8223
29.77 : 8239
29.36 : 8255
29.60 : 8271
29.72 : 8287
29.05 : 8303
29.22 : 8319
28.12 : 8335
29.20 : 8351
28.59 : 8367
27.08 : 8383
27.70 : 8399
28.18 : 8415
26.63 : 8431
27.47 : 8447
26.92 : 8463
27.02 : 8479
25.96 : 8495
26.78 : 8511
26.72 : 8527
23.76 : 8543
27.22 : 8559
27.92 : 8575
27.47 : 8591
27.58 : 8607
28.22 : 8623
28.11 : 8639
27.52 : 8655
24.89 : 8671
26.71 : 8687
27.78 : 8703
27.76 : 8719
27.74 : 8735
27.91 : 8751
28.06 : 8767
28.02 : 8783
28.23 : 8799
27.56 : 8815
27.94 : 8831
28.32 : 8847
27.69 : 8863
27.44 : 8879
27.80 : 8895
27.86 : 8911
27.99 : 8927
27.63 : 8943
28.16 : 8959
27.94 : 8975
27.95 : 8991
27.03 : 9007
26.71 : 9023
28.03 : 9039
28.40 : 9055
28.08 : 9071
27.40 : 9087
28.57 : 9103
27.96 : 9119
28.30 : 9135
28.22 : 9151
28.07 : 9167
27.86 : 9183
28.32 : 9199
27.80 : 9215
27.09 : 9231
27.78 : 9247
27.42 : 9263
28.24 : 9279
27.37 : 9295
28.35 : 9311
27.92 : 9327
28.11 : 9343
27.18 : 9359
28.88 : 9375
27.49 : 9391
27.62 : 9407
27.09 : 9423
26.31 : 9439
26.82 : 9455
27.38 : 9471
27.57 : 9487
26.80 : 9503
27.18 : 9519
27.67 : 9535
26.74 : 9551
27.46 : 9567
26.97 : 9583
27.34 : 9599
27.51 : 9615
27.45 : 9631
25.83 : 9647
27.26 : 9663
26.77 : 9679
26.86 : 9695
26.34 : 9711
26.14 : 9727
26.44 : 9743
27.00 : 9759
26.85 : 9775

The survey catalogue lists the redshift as 0.00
